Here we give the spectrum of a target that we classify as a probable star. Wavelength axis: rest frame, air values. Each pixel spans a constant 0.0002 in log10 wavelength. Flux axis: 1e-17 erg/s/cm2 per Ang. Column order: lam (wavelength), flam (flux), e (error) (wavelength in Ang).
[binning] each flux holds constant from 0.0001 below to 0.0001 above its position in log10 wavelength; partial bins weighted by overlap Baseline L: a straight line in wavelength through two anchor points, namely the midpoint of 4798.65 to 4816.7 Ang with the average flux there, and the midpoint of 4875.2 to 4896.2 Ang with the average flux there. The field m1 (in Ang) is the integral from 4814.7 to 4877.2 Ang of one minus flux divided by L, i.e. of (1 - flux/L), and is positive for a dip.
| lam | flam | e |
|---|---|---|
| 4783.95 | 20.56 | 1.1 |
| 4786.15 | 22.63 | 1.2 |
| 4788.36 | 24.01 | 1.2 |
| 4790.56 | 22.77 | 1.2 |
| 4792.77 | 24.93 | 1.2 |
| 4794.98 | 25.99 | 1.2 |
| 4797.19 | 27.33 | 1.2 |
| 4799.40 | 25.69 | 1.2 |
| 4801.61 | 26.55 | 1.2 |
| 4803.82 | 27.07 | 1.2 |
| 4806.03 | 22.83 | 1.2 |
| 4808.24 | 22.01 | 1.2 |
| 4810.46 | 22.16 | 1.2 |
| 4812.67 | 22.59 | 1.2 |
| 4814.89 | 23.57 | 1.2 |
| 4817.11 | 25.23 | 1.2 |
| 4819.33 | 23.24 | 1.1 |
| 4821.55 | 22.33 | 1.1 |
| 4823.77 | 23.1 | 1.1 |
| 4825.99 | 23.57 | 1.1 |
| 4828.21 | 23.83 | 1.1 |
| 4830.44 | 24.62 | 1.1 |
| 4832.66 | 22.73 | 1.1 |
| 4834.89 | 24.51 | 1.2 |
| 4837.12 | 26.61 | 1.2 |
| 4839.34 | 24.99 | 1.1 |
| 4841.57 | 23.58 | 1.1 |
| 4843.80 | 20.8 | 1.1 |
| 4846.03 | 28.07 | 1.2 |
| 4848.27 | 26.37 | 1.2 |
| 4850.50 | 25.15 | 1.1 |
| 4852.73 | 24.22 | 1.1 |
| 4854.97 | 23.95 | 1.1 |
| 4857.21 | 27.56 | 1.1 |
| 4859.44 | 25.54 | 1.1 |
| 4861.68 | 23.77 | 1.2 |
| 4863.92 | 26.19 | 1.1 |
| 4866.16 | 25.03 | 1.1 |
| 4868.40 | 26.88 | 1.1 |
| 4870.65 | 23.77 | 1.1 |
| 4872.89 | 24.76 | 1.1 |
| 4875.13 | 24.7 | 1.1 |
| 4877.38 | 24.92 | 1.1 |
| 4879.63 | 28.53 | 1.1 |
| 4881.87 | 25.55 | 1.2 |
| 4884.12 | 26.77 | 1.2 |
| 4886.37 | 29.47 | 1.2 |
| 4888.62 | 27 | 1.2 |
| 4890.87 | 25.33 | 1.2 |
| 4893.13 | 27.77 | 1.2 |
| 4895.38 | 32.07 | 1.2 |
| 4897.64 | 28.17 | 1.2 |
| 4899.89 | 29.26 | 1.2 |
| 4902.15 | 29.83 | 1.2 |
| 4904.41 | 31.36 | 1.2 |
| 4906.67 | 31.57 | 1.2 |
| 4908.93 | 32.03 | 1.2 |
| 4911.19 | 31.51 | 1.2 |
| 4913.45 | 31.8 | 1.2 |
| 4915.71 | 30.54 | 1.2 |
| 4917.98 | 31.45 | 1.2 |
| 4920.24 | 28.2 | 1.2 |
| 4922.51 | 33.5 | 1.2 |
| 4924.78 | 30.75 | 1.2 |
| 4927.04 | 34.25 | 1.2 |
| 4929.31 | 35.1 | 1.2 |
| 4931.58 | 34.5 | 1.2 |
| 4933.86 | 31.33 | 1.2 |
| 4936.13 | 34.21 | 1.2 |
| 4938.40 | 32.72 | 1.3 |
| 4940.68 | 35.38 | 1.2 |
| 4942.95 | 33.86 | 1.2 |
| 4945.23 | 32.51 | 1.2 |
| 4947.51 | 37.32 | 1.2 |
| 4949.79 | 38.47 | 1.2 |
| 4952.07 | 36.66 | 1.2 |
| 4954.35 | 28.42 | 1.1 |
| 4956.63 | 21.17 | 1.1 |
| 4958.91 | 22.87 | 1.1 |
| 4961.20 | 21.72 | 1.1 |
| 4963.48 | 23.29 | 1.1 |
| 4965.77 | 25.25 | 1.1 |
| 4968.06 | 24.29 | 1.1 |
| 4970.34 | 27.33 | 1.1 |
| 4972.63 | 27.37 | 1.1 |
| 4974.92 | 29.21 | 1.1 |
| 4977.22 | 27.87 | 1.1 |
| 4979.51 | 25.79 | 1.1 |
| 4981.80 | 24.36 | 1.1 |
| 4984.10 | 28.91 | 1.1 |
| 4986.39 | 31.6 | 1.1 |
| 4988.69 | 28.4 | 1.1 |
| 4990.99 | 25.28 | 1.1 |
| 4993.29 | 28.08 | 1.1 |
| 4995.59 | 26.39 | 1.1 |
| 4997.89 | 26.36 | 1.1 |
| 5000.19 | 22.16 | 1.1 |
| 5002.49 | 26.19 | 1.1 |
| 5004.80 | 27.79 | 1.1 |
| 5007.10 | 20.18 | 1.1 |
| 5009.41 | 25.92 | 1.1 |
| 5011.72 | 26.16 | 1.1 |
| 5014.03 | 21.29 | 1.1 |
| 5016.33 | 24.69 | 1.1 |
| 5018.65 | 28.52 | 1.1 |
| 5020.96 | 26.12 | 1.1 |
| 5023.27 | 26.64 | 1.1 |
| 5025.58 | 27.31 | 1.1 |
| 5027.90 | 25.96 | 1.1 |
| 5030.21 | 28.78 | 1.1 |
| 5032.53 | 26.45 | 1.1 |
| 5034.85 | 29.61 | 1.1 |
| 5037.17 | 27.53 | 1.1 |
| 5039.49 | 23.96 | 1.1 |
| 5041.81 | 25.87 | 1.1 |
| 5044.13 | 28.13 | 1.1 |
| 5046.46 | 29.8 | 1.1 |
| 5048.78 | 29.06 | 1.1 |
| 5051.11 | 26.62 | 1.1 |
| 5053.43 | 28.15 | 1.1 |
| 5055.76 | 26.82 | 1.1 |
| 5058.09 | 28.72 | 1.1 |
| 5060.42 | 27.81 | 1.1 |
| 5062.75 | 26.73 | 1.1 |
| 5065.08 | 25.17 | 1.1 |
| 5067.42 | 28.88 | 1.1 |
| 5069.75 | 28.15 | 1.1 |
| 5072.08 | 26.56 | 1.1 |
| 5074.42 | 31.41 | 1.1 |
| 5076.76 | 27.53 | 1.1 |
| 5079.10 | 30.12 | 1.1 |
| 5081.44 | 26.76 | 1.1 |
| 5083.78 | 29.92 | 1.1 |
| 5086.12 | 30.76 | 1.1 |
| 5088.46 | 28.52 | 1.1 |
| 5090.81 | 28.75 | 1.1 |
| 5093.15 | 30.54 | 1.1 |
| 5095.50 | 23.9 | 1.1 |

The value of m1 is 2.5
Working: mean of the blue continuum 24.1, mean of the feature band 24.6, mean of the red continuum 27.3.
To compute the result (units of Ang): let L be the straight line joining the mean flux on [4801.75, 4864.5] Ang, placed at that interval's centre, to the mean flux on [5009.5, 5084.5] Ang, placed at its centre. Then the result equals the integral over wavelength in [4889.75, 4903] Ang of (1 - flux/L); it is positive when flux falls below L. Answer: -1.8 Ang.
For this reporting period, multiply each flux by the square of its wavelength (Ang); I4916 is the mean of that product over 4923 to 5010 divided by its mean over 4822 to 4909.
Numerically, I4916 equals 1.1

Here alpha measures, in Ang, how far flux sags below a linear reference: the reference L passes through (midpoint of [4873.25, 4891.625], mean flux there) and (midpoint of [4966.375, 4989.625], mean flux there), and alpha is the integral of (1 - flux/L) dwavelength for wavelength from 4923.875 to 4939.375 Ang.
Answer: -3.6 Ang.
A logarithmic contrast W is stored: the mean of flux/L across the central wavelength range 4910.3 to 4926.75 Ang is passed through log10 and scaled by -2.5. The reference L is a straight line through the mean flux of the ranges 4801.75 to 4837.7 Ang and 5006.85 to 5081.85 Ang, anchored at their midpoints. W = -0.23 mag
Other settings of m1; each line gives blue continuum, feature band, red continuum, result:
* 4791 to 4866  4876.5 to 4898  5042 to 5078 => -1.8 Ang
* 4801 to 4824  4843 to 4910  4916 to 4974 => 0.2 Ang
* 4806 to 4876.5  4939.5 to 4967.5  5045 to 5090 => -3.6 Ang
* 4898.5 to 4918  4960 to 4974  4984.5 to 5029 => 1.6 Ang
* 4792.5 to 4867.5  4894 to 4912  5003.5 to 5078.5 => -3.7 Ang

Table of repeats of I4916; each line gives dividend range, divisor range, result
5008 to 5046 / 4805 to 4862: 1.19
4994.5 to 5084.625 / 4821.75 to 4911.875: 1.10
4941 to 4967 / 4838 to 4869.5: 1.22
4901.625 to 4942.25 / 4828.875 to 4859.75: 1.34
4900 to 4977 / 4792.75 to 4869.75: 1.29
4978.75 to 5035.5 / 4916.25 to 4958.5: 0.83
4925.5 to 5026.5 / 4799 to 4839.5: 1.25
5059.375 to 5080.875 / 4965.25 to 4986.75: 1.07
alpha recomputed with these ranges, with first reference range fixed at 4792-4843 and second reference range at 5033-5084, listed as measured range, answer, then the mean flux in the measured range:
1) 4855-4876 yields -0.3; 25.3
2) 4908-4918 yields -2.2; 31.5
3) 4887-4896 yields -0.9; 27.9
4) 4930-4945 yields -4.4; 33.6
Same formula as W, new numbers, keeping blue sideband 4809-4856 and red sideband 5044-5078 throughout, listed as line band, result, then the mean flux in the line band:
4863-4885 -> -0.040 mag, 25.7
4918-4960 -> -0.241 mag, 32.3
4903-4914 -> -0.239 mag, 31.6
